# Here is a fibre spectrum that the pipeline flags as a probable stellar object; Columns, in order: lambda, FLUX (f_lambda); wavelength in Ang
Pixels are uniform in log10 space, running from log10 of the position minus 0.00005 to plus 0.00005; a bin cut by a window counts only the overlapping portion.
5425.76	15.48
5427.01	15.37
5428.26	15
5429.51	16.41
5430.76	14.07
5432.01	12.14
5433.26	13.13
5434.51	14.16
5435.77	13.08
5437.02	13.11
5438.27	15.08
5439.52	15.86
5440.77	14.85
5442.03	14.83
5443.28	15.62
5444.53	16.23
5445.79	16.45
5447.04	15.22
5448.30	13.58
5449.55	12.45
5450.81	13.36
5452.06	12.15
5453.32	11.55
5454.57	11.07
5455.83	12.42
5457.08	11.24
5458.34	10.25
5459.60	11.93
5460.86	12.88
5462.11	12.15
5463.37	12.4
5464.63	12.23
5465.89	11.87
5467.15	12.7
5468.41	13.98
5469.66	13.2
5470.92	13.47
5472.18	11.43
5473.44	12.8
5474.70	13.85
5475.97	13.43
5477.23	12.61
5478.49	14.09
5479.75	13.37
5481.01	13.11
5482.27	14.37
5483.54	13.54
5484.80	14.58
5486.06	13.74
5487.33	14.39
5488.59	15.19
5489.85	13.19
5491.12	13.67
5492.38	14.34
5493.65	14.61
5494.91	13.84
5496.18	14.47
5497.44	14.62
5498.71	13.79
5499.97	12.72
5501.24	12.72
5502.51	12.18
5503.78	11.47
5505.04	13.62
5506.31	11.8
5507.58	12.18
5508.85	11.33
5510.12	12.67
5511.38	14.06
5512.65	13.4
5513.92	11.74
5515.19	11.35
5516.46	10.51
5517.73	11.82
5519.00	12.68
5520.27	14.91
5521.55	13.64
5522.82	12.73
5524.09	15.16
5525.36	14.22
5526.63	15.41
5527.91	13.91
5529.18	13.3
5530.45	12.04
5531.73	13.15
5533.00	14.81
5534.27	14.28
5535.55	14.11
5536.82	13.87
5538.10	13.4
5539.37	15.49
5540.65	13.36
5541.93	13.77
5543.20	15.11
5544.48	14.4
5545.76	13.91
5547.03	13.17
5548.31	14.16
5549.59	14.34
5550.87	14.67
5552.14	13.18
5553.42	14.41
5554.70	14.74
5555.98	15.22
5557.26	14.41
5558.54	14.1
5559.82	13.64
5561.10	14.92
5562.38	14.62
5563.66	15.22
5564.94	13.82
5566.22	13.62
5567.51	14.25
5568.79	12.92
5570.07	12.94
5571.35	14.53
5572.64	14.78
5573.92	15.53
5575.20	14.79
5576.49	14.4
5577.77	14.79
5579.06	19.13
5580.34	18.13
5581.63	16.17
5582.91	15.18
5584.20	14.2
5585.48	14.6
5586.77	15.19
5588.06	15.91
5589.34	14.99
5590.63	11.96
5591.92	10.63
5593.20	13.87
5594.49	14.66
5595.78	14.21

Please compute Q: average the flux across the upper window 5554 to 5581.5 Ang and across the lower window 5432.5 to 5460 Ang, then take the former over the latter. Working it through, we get 1.09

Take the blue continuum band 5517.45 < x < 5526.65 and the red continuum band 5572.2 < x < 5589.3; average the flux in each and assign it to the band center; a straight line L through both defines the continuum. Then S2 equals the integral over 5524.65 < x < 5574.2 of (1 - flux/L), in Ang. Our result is 1.6 Ang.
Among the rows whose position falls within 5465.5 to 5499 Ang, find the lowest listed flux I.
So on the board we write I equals 11.43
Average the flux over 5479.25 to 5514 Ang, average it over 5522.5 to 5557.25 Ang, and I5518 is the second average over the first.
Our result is 1.05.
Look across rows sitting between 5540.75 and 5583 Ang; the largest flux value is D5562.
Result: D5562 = 19.13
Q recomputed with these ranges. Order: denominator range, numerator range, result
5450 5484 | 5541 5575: 1.13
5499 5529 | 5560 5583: 1.16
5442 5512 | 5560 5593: 1.11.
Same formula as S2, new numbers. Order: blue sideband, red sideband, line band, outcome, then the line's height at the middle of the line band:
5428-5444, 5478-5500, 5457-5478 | 2.4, 14.2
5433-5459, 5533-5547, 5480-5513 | 1.1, 13.9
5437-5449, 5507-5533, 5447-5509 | 5.1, 14.2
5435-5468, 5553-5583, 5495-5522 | 2.4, 14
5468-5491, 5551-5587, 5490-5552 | 2.9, 14.1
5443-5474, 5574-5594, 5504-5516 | 1.2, 13.7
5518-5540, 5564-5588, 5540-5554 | 0.3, 14.3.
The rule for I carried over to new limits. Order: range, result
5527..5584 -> 12.04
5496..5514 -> 11.33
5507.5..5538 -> 10.51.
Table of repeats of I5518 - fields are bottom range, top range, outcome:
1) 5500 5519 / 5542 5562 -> 1.17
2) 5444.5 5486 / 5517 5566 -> 1.08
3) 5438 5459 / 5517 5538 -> 1.01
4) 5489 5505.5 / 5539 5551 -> 1.05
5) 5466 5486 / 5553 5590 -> 1.11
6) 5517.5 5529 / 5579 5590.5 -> 1.12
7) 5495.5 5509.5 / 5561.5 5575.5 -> 1.11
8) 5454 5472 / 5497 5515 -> 1.03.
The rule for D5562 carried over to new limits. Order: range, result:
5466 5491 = 15.19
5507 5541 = 15.49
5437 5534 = 16.45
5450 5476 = 13.98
